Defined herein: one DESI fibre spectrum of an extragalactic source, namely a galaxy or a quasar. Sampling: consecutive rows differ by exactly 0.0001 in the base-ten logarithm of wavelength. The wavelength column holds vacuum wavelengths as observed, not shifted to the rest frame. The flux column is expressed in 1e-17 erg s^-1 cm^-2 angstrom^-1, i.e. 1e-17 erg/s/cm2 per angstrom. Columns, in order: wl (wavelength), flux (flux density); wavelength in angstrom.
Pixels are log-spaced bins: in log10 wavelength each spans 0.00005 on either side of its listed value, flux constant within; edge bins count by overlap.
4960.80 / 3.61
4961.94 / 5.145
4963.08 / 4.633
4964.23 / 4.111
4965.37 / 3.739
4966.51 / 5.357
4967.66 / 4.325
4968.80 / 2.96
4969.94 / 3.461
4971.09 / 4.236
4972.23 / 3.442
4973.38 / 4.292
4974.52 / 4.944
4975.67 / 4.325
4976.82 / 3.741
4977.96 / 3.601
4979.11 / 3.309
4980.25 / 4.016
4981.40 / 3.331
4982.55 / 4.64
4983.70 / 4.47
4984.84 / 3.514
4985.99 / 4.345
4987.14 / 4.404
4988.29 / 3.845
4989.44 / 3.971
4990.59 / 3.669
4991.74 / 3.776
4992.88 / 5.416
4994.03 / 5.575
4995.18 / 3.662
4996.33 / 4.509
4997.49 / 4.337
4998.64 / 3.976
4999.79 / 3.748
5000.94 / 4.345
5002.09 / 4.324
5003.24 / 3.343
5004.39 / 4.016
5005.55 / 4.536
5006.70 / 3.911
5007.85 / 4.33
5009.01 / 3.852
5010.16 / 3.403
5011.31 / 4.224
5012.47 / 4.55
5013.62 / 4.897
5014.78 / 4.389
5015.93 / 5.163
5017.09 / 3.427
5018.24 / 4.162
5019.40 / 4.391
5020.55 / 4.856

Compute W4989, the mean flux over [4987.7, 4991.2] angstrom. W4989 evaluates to 3.83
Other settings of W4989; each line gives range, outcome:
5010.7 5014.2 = 4.54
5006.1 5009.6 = 4.03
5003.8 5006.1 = 4.26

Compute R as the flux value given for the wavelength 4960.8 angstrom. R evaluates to 3.61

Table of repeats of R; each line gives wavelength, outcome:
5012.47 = 4.55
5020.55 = 4.856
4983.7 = 4.47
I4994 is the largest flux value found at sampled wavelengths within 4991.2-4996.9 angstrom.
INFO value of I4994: 5.575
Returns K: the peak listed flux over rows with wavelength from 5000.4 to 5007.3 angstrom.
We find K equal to 4.536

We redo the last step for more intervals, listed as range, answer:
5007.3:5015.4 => 4.897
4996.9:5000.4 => 4.337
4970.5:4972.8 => 4.236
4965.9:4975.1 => 5.357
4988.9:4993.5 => 5.416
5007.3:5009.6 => 4.33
